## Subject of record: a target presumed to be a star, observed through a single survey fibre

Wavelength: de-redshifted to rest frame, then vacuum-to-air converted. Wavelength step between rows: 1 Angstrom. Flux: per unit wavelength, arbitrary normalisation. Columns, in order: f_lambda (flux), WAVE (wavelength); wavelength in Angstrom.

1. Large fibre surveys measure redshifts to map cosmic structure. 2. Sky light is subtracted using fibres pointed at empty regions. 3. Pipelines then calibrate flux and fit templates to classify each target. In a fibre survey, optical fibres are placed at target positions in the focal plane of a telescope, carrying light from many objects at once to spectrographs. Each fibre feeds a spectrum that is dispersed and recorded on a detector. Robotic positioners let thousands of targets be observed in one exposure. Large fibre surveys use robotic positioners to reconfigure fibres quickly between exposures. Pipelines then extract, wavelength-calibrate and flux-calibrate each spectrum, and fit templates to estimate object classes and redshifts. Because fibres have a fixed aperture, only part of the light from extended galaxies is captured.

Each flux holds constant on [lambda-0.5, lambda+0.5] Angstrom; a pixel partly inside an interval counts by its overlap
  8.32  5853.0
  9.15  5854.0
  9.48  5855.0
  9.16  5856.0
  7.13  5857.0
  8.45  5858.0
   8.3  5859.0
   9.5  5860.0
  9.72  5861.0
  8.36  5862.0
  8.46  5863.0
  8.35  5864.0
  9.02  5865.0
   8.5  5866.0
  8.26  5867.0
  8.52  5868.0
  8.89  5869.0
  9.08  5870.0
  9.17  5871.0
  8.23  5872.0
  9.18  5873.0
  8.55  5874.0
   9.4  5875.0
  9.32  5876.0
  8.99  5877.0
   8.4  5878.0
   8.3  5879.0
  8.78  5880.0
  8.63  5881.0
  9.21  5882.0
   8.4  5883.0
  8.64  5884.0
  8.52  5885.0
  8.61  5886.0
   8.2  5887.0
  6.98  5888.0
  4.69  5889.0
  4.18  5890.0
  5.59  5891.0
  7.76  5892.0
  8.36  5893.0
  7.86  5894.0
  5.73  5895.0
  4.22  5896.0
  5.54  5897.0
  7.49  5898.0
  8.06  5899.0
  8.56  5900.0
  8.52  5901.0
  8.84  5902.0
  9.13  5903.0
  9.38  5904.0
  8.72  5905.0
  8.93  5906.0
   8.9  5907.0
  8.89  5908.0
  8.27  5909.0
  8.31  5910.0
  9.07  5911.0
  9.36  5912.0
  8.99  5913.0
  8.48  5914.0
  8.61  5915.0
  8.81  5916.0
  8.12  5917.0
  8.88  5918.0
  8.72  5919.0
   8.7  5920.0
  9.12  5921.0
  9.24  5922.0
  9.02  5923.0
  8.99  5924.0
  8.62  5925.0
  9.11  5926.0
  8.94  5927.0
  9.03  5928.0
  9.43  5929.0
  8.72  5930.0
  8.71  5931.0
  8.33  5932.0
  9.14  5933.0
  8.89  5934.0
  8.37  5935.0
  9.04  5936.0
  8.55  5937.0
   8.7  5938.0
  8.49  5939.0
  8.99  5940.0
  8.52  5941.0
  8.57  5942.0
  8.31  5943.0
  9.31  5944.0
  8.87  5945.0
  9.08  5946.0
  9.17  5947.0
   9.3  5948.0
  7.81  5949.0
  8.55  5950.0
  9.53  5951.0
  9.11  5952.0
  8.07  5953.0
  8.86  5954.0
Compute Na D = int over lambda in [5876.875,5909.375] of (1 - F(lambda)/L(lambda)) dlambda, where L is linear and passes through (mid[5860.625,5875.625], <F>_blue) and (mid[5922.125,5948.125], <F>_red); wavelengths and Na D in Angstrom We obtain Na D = 3.6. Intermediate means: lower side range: 8.78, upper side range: 8.85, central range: 7.84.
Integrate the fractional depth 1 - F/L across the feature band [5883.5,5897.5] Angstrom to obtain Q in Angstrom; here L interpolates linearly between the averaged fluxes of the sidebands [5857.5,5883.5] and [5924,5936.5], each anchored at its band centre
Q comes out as 3.2 Angstrom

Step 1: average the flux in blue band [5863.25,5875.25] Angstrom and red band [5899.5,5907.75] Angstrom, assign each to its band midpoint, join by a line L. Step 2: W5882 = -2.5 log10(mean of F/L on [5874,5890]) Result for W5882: 0.07 mag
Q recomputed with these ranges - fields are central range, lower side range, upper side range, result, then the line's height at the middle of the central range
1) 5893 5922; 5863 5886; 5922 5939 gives 1.6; 8.8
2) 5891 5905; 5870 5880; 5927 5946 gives 1.9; 8.83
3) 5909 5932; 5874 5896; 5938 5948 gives -1.1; 8.42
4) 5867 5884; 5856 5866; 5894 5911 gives -0.8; 8.4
